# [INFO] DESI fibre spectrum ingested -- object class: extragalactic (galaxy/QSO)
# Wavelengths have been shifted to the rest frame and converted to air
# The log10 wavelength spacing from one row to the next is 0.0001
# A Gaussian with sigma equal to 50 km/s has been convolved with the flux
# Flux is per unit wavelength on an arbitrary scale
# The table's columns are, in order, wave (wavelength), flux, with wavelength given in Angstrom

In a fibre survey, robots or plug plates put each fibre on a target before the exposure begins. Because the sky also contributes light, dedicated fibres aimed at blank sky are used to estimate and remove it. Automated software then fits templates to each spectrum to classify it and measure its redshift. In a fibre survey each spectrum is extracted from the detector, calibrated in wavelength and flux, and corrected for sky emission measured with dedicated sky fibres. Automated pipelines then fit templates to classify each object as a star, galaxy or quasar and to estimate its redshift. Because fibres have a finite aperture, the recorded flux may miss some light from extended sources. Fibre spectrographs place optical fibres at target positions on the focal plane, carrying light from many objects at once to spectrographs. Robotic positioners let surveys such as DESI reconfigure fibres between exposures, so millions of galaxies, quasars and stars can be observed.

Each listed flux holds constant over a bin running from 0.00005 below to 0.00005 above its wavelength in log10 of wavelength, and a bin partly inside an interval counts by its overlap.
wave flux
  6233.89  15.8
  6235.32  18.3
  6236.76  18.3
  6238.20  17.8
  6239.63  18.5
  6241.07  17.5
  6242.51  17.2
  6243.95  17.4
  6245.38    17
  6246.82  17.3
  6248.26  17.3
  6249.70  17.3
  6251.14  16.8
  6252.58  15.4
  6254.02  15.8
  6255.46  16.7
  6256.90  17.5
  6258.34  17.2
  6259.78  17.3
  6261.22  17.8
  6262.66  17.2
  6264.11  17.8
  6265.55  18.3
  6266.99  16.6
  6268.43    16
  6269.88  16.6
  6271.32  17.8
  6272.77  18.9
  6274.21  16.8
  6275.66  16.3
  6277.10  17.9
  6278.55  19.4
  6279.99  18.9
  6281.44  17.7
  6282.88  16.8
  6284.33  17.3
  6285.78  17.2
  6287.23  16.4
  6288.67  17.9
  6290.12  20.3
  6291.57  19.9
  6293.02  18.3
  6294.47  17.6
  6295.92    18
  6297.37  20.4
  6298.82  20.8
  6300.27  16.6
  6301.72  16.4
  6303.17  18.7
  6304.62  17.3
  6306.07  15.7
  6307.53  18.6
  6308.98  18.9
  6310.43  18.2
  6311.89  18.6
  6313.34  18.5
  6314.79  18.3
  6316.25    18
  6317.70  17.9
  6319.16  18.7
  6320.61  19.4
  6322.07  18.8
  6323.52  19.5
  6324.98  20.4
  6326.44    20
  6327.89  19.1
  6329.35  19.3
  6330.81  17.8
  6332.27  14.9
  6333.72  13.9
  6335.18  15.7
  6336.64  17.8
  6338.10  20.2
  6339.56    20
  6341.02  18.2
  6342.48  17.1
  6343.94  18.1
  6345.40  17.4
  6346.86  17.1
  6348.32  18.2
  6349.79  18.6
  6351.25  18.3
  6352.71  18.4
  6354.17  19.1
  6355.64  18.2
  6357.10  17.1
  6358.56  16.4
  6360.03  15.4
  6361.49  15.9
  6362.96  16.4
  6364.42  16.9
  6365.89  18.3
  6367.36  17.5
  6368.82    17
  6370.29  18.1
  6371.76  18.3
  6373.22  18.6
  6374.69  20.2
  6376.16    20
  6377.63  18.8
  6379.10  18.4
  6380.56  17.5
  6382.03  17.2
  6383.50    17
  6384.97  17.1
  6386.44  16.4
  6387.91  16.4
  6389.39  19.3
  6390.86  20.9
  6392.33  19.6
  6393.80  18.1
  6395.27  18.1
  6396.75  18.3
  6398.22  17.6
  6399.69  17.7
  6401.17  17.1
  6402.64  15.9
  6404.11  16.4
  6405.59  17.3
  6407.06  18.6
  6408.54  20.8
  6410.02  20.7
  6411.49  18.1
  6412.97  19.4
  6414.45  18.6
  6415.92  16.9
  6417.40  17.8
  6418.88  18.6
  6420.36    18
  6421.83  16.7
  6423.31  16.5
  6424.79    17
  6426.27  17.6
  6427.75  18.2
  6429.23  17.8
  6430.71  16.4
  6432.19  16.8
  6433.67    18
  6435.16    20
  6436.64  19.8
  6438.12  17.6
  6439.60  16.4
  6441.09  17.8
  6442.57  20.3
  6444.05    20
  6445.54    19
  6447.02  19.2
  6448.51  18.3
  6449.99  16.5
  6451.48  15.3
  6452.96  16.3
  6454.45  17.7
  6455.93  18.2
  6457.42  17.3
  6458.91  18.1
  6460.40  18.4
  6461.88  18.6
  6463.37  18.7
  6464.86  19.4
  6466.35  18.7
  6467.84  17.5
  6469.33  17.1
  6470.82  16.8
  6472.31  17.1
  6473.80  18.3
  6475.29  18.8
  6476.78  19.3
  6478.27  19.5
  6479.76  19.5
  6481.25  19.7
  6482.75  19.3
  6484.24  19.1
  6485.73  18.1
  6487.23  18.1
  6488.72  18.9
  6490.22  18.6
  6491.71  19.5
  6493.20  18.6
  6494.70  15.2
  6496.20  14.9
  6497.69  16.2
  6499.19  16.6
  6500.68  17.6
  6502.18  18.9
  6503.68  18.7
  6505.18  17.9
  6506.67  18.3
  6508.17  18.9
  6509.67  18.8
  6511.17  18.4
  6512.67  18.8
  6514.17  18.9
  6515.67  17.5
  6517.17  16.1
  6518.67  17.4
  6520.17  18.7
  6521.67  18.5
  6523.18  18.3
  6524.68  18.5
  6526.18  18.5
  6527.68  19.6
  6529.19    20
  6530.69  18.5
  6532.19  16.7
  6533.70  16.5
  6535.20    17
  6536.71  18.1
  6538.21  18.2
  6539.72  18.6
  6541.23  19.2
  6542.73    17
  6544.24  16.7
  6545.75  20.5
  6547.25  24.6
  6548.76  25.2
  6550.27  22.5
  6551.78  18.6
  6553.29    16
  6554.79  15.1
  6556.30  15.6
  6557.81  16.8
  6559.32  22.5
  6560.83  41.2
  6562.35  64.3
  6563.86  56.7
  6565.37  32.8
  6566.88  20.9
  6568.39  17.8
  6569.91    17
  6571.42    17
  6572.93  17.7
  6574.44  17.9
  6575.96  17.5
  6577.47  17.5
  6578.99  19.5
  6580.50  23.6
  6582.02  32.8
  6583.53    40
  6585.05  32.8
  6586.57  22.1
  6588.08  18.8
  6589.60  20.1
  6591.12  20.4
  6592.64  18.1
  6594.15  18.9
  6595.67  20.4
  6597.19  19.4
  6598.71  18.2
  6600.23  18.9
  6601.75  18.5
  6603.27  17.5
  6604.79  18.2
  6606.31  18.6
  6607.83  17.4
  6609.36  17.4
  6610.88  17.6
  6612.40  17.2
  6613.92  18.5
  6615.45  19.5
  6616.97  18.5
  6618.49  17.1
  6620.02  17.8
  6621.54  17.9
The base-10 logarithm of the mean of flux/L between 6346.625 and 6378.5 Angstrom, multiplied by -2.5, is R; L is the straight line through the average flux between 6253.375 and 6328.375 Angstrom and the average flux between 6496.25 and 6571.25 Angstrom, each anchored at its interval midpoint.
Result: 0.06 mag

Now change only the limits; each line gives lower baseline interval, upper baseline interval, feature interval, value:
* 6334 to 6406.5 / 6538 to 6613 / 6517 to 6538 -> 0.174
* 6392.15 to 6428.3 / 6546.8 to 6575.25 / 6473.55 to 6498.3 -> 0.178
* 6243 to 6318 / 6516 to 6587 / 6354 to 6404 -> 0.094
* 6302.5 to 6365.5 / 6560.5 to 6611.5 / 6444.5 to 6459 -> 0.169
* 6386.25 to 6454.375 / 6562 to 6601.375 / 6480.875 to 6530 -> 0.168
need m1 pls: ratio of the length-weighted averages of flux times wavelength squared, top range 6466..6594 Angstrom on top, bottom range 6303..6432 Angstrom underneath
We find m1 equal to 1.2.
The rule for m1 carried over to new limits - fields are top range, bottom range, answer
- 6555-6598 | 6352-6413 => 1.47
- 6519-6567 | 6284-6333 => 1.32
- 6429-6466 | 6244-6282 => 1.11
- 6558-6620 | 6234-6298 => 1.44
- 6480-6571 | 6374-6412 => 1.17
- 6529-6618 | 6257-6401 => 1.30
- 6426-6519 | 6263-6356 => 1.05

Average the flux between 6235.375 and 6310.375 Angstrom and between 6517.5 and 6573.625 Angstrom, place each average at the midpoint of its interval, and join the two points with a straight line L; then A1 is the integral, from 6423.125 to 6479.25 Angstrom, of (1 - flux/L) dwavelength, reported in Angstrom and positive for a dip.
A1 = 6.5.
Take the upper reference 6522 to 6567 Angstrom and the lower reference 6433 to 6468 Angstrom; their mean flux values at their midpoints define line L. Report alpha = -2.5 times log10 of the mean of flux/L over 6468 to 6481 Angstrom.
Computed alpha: 0.062 mag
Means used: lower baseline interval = 18.2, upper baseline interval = 22.8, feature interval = 18.3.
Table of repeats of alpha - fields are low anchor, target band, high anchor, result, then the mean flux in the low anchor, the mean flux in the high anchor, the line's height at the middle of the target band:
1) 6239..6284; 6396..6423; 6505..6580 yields 0.07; 17.3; 20.9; 19.2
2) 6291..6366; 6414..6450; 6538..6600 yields 0.13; 18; 23.2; 20.2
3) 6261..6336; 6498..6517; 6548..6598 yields 0.24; 18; 24.2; 22.7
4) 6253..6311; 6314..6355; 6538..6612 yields 0.02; 17.7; 22.3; 18.6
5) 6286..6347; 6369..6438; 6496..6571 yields 0.07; 18.2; 20.9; 19.3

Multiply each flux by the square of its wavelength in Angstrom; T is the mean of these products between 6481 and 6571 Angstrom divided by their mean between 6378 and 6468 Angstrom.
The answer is 1.17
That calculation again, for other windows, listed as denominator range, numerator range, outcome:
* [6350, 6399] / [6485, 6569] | 1.21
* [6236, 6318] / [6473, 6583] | 1.25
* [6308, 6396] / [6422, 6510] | 1.04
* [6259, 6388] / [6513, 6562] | 1.17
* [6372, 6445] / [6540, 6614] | 1.30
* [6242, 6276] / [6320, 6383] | 1.08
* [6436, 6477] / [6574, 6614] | 1.20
